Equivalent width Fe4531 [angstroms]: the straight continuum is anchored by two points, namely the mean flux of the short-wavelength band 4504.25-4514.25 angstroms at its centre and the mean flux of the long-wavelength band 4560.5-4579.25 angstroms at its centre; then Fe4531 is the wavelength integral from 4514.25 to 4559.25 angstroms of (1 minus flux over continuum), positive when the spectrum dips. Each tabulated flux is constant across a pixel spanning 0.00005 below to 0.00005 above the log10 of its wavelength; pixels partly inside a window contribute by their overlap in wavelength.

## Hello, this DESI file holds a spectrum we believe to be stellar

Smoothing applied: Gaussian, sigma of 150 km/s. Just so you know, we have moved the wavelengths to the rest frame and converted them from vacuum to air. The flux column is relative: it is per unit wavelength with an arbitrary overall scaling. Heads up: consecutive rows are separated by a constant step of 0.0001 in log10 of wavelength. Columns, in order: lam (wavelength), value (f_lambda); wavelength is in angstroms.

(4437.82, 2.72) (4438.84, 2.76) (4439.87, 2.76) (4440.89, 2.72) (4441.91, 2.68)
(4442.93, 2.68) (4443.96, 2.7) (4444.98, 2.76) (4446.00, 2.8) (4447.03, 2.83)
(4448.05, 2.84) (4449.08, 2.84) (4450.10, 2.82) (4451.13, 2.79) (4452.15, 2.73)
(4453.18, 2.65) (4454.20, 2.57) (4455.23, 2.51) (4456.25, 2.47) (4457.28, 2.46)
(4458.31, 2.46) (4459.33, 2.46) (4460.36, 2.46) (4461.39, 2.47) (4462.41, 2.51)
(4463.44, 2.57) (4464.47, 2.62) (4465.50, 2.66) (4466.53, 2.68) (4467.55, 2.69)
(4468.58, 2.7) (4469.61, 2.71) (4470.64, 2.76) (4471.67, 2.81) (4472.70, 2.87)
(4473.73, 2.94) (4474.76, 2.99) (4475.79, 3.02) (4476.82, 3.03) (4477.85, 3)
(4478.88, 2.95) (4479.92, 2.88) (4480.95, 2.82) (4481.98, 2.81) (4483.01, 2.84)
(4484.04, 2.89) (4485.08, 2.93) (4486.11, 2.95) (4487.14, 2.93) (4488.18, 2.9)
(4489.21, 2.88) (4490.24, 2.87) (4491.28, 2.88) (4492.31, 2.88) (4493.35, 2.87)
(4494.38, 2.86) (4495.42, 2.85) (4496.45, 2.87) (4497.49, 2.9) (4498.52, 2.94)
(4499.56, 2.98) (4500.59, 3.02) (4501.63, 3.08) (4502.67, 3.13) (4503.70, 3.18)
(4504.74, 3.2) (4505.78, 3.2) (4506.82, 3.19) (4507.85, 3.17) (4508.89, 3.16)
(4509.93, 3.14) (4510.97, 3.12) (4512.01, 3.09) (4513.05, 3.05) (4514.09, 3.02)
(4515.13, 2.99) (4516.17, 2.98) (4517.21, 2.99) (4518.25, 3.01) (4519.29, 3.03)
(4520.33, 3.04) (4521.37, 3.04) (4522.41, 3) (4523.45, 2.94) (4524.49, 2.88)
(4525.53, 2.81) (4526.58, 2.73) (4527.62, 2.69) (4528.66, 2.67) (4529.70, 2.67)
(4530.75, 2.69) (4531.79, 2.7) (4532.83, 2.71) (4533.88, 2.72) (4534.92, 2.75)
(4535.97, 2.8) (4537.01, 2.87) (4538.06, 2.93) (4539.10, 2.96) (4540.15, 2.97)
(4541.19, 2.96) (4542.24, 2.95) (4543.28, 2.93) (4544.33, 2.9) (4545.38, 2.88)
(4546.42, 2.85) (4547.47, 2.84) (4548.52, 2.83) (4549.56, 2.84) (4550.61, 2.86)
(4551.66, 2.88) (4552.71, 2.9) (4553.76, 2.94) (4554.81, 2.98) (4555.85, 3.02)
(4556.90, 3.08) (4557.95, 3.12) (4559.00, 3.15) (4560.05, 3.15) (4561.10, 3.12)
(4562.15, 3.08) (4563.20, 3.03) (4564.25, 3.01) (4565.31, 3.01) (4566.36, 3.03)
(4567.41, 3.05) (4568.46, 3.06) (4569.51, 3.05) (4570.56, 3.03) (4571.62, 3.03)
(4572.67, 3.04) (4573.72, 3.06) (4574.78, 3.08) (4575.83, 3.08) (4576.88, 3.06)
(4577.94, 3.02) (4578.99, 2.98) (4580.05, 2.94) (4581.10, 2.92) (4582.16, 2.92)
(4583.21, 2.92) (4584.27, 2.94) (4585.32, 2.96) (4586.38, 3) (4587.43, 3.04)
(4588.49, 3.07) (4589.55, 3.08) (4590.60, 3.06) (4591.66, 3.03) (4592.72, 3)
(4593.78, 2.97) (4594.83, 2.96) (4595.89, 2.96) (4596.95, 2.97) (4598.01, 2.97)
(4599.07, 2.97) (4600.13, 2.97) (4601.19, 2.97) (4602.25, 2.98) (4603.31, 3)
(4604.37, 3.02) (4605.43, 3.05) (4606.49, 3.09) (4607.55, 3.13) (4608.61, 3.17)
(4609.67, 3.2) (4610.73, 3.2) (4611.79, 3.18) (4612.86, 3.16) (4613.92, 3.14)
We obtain 2.9 angstroms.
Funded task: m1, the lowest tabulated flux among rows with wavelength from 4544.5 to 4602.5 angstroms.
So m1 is 2.83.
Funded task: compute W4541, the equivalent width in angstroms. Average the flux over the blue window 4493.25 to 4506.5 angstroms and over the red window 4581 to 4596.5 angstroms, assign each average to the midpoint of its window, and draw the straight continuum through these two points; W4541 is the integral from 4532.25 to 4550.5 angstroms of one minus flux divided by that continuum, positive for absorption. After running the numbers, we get 0.8 angstroms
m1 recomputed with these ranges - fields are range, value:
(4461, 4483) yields 2.47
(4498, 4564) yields 2.67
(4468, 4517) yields 2.7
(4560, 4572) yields 3.01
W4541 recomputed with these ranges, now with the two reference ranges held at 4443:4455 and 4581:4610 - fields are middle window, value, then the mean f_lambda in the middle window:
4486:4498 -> -0.3 angstroms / 2.88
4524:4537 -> 0.7 angstroms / 2.74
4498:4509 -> -1.0 angstroms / 3.11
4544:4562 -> -0.2 angstroms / 2.96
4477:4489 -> -0.4 angstroms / 2.9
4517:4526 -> -0.3 angstroms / 2.97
